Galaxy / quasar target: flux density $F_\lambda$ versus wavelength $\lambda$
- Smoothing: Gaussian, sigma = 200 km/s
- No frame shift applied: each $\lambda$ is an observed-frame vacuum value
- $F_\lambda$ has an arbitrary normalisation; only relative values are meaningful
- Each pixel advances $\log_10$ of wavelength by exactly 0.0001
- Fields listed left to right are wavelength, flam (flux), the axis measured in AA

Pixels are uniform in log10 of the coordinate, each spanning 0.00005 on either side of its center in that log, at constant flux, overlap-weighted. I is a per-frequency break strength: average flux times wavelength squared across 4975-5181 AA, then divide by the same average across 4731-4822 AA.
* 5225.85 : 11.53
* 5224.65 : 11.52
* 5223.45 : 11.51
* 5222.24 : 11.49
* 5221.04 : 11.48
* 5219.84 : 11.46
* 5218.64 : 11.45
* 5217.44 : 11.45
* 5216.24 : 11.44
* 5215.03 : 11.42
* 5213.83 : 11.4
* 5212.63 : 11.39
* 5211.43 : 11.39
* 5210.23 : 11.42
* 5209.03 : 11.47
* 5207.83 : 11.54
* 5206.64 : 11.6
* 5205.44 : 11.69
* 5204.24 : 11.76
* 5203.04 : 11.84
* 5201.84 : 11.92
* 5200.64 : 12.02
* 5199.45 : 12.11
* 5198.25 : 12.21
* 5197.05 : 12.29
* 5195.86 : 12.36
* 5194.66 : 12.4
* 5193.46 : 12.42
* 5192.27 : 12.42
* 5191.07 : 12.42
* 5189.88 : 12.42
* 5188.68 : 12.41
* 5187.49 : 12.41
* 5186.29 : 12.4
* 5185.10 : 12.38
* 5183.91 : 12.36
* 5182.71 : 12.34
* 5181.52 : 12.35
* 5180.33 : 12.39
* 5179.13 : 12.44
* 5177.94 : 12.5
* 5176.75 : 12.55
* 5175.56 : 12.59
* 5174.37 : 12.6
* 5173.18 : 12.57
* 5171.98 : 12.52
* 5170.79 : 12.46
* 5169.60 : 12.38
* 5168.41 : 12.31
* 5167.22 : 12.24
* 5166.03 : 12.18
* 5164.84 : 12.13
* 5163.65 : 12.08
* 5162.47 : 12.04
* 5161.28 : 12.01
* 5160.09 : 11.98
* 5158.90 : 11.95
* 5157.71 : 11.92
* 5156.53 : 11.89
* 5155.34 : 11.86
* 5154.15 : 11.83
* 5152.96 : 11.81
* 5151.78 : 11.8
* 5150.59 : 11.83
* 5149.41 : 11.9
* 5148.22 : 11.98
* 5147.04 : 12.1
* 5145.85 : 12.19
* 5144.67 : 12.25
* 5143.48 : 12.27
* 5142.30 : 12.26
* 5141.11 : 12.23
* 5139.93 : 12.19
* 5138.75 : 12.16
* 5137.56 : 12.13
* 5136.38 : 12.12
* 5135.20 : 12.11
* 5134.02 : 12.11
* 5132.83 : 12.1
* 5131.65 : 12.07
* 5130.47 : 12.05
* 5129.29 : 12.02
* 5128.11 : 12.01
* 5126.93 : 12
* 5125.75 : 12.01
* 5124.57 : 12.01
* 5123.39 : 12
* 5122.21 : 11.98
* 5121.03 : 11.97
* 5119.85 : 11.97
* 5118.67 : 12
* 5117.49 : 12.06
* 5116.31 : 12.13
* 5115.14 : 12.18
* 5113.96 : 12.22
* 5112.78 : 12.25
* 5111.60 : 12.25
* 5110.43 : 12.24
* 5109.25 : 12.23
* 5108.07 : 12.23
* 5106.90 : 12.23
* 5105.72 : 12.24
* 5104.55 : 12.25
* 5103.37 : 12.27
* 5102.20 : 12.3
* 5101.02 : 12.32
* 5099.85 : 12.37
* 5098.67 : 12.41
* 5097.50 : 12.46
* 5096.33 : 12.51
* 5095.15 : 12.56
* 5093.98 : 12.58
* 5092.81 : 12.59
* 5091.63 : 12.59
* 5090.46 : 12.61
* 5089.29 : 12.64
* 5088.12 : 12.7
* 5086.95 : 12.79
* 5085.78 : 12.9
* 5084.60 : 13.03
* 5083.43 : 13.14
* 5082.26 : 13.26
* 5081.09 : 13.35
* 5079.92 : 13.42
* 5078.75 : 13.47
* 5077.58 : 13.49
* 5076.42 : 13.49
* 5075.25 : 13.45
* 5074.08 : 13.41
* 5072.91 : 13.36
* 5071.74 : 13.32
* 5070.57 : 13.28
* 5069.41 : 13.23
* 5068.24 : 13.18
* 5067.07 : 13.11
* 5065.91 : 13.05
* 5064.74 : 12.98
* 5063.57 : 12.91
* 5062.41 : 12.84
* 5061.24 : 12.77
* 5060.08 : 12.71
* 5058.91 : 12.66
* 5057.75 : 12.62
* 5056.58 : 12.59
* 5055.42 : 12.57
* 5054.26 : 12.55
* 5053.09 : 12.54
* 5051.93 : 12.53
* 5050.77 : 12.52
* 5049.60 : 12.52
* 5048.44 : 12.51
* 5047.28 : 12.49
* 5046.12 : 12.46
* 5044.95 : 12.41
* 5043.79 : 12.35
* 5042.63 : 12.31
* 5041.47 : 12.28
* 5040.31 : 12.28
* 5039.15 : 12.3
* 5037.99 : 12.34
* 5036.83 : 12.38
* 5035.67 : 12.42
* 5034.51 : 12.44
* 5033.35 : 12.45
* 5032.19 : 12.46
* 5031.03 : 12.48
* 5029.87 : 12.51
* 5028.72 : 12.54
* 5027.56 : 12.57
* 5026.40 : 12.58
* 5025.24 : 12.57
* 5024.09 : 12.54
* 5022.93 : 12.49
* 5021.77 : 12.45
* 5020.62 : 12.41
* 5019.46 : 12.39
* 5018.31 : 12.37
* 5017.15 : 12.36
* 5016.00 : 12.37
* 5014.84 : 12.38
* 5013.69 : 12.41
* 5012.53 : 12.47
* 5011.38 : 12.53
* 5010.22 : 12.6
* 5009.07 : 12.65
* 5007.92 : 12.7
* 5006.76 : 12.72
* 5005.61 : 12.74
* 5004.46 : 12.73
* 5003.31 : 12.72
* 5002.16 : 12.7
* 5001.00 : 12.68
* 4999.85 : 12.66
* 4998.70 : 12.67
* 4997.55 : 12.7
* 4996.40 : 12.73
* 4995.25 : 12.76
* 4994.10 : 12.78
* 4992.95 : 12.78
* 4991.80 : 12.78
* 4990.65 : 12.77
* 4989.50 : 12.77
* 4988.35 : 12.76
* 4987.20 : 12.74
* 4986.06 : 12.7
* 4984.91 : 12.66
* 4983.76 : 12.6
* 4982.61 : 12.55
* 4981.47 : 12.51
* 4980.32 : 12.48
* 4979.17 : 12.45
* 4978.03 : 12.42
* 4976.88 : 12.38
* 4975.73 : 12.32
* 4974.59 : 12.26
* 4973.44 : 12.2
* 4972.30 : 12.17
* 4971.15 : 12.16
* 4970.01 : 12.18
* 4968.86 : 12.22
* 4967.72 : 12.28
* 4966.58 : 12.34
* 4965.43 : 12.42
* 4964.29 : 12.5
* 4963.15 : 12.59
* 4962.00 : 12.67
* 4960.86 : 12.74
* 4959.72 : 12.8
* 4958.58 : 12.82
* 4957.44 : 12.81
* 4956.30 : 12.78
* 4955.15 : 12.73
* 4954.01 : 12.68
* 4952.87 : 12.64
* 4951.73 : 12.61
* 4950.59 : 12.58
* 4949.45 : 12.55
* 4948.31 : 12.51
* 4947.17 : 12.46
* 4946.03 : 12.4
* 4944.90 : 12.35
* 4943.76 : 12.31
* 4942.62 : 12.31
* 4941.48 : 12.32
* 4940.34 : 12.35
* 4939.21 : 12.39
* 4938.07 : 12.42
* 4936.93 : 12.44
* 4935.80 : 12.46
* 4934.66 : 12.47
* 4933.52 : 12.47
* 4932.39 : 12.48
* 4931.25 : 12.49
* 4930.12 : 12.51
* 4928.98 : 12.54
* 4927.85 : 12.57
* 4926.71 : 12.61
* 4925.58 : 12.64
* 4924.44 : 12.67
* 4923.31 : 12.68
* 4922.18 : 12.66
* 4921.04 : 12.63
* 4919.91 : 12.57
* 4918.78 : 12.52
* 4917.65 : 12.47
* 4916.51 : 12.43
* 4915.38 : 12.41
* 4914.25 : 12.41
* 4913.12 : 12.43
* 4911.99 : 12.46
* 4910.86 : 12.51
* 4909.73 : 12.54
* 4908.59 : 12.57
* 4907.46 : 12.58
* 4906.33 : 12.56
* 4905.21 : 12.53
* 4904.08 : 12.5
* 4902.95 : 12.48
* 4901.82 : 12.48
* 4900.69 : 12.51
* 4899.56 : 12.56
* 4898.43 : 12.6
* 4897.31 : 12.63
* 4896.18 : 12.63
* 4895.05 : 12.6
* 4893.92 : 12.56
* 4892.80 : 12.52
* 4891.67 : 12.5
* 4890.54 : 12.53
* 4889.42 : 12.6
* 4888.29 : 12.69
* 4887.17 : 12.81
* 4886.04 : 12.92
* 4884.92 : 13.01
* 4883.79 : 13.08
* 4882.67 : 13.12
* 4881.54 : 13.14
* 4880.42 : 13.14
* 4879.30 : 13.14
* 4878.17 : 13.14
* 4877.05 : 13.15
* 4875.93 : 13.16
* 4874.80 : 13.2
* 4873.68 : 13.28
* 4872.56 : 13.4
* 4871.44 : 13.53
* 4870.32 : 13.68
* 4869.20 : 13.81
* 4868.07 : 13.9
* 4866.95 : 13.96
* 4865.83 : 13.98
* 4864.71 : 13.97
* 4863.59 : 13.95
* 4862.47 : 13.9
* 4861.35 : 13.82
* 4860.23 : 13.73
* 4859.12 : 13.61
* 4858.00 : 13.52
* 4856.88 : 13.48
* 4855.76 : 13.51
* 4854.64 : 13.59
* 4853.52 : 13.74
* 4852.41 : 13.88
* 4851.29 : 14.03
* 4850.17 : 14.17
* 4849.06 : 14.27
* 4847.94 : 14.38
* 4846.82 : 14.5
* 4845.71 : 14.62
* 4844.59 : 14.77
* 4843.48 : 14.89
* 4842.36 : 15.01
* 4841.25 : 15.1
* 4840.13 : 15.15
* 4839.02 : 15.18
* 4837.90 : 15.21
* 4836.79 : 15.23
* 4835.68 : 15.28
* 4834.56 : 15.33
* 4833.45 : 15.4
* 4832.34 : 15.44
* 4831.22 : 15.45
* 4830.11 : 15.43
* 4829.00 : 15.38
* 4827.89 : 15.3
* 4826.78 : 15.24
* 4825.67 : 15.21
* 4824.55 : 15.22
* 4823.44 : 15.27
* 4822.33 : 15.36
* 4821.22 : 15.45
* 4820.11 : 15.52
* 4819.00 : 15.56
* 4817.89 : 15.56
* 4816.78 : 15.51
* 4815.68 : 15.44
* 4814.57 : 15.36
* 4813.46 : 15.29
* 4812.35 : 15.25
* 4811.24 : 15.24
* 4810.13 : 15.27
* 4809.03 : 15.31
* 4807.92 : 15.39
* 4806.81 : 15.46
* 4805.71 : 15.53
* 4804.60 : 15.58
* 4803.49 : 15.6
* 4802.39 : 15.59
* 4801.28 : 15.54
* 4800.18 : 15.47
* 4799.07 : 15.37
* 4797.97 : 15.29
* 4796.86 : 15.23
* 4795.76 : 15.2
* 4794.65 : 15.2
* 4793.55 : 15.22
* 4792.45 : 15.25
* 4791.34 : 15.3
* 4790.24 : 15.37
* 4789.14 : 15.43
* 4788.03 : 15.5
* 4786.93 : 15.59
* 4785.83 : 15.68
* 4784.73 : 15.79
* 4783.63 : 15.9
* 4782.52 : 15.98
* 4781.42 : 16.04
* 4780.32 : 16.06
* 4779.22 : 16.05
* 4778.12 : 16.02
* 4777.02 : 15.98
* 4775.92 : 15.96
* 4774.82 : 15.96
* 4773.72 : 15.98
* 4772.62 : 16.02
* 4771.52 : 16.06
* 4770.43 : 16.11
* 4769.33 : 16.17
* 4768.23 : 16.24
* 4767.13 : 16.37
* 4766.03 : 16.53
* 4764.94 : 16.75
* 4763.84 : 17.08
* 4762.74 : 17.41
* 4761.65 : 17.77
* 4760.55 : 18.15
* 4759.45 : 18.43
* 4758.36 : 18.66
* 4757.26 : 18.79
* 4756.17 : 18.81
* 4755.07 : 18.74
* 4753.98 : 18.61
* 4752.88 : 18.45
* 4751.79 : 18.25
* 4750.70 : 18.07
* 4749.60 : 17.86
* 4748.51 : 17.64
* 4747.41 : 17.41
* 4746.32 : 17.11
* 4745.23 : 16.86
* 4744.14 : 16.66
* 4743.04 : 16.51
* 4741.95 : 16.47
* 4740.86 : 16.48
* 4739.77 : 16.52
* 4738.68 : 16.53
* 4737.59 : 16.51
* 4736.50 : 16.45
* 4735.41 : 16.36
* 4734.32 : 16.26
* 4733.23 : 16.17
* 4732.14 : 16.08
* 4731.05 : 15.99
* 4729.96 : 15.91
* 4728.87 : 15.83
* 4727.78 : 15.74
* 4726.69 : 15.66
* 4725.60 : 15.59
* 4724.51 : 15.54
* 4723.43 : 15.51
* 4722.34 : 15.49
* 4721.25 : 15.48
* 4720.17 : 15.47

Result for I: 0.87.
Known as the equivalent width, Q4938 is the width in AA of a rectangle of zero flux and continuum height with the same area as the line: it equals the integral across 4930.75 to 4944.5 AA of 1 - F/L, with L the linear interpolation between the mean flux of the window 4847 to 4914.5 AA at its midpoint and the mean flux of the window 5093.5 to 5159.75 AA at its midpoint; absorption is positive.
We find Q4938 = 0.5 AA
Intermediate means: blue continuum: 13.2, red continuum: 12.1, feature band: 12.4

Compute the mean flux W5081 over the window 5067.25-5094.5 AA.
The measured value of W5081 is 13.1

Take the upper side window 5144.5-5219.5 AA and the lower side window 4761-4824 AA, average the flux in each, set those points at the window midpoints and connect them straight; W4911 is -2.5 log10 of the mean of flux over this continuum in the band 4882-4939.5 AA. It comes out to 0.16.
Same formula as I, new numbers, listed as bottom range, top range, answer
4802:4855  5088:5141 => 0.91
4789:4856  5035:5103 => 0.93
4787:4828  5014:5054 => 0.89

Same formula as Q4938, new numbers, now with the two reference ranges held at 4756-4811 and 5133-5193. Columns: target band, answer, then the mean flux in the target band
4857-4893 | 4.4 AA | 13.3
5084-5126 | 1.5 AA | 12.3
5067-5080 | -0.2 AA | 13.4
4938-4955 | 2.3 AA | 12.5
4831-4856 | 1.2 AA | 14.7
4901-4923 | 3.4 AA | 12.5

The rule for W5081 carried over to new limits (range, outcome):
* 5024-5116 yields 12.7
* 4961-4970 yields 12.4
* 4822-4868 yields 14.6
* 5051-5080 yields 13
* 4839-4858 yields 14.3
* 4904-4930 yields 12.5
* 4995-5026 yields 12.6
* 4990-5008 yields 12.7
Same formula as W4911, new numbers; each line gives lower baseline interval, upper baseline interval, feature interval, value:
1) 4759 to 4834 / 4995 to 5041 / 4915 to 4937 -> 0.11 mag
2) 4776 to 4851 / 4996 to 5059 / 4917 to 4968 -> 0.09 mag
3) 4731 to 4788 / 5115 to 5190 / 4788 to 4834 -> 0.06 mag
